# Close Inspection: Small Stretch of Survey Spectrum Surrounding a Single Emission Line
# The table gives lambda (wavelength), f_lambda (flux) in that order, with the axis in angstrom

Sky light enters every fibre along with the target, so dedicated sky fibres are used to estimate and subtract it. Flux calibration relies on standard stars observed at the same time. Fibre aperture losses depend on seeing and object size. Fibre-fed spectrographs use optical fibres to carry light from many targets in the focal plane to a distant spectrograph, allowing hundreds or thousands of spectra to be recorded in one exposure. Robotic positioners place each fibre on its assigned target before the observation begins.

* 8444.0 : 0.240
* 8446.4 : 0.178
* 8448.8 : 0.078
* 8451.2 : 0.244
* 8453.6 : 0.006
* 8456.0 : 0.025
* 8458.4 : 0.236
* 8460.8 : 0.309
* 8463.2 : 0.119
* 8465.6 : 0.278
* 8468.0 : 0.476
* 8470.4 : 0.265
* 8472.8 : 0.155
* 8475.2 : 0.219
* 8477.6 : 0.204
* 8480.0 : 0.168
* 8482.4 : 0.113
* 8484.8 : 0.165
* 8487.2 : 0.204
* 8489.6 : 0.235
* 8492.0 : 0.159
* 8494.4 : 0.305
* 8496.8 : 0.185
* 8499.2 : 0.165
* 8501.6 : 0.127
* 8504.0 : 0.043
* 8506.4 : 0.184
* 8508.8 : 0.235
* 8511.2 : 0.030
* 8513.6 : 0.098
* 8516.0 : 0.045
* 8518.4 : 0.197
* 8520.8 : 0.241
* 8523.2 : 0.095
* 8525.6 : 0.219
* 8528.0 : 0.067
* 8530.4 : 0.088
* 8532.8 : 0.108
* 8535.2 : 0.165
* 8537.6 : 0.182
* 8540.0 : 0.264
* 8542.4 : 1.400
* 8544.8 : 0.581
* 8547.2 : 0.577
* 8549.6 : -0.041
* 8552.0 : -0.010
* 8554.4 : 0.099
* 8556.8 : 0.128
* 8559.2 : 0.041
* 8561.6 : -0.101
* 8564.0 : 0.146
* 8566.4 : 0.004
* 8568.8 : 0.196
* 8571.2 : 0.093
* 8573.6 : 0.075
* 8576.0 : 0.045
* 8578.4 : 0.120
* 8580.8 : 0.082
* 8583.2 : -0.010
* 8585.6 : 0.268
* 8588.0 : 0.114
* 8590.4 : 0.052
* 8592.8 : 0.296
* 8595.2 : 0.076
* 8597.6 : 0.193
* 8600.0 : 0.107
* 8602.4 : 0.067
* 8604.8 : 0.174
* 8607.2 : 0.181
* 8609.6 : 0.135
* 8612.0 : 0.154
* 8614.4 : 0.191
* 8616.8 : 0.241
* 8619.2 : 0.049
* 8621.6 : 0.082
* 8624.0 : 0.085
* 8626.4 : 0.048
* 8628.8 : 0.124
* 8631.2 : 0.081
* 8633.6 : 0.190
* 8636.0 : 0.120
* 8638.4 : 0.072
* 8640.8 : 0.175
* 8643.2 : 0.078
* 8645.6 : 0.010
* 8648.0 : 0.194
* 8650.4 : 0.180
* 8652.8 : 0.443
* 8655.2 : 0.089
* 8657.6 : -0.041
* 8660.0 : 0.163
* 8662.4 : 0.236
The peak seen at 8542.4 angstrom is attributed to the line H-beta 4861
